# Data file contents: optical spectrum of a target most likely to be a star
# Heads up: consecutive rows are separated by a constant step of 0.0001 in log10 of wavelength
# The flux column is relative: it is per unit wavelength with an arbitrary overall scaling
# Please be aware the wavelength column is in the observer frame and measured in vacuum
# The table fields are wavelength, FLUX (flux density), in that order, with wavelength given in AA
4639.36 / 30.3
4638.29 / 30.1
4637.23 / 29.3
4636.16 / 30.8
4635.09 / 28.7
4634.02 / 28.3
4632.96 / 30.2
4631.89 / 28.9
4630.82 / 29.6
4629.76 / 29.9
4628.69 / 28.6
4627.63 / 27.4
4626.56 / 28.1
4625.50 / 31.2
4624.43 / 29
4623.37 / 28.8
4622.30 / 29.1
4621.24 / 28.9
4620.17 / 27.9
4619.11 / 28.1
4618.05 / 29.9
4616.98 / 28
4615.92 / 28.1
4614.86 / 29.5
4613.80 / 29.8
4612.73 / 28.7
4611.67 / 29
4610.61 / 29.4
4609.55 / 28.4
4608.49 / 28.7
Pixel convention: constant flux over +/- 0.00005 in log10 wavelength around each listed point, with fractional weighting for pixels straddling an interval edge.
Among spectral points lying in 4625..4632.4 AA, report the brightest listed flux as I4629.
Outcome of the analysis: 31.2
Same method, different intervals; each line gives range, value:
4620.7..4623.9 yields 29.1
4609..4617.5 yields 29.8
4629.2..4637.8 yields 30.8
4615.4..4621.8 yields 29.9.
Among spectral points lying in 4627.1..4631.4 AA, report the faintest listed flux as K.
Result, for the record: 27.4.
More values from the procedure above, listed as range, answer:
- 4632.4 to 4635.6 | 28.3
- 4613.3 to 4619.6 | 28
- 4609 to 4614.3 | 28.4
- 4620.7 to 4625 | 28.8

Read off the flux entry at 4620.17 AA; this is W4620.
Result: 27.9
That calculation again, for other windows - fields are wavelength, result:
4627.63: 27.4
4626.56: 28.1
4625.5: 31.2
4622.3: 29.1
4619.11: 28.1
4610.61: 29.4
